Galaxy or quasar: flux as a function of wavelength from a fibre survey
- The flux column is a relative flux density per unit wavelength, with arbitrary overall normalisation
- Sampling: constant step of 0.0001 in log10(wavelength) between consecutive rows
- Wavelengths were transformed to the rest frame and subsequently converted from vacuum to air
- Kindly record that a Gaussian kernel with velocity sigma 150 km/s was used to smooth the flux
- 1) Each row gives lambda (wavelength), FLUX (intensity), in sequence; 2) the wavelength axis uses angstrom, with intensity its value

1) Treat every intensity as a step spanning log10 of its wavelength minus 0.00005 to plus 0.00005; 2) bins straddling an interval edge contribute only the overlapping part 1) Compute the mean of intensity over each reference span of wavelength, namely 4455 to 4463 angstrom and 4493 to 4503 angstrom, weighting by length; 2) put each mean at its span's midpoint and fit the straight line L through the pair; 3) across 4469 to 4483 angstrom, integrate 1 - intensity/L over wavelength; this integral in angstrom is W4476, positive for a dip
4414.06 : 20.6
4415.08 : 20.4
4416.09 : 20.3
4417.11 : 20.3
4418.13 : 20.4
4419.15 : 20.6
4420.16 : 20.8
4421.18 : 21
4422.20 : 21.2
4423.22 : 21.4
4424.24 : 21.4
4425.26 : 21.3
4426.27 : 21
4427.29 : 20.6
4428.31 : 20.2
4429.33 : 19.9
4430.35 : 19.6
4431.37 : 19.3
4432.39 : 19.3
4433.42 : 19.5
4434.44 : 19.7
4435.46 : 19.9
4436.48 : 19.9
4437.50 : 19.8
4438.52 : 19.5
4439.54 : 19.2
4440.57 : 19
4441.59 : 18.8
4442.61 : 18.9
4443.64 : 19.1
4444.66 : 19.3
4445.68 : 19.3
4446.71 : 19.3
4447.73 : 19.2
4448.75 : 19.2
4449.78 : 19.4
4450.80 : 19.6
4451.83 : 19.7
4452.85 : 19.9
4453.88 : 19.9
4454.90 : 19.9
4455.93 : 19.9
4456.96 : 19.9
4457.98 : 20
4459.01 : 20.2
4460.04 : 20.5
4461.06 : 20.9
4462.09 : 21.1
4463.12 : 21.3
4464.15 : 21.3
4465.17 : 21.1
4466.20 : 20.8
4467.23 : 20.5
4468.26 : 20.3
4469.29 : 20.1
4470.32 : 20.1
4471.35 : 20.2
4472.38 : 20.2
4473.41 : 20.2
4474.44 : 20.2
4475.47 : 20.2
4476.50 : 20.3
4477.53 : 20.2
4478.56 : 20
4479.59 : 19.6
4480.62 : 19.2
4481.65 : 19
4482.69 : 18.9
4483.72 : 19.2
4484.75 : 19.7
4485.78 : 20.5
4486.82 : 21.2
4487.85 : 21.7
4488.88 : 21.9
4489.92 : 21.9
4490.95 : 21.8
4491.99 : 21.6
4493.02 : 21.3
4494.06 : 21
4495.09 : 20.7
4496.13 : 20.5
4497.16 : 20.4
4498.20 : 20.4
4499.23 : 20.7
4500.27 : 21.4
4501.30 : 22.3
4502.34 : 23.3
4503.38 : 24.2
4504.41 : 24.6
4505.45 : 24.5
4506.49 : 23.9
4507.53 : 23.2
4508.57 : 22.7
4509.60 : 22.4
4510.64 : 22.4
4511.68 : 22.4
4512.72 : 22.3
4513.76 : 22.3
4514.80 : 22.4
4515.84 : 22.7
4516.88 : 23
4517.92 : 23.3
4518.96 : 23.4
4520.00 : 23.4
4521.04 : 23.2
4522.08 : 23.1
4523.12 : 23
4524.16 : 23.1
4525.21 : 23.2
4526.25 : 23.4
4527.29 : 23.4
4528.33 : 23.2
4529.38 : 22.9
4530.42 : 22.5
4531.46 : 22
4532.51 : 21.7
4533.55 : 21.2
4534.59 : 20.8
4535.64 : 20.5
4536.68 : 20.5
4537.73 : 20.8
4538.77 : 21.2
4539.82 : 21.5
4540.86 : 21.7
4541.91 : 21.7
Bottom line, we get 0.6 angstrom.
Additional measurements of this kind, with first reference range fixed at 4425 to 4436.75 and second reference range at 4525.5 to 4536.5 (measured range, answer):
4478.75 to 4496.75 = 0.6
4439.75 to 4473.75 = 1.0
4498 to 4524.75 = -1.4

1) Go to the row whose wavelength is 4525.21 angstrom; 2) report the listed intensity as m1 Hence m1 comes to 23.2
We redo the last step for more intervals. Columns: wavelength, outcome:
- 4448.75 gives 19.2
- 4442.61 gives 18.9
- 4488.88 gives 21.9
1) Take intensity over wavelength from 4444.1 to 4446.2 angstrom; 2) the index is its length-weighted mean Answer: 19.3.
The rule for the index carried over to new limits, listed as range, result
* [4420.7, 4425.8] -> 21.3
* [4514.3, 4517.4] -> 22.7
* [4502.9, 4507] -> 24.3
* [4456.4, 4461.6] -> 20.3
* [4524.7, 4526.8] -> 23.4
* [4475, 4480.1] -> 20.1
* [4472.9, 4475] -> 20.2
